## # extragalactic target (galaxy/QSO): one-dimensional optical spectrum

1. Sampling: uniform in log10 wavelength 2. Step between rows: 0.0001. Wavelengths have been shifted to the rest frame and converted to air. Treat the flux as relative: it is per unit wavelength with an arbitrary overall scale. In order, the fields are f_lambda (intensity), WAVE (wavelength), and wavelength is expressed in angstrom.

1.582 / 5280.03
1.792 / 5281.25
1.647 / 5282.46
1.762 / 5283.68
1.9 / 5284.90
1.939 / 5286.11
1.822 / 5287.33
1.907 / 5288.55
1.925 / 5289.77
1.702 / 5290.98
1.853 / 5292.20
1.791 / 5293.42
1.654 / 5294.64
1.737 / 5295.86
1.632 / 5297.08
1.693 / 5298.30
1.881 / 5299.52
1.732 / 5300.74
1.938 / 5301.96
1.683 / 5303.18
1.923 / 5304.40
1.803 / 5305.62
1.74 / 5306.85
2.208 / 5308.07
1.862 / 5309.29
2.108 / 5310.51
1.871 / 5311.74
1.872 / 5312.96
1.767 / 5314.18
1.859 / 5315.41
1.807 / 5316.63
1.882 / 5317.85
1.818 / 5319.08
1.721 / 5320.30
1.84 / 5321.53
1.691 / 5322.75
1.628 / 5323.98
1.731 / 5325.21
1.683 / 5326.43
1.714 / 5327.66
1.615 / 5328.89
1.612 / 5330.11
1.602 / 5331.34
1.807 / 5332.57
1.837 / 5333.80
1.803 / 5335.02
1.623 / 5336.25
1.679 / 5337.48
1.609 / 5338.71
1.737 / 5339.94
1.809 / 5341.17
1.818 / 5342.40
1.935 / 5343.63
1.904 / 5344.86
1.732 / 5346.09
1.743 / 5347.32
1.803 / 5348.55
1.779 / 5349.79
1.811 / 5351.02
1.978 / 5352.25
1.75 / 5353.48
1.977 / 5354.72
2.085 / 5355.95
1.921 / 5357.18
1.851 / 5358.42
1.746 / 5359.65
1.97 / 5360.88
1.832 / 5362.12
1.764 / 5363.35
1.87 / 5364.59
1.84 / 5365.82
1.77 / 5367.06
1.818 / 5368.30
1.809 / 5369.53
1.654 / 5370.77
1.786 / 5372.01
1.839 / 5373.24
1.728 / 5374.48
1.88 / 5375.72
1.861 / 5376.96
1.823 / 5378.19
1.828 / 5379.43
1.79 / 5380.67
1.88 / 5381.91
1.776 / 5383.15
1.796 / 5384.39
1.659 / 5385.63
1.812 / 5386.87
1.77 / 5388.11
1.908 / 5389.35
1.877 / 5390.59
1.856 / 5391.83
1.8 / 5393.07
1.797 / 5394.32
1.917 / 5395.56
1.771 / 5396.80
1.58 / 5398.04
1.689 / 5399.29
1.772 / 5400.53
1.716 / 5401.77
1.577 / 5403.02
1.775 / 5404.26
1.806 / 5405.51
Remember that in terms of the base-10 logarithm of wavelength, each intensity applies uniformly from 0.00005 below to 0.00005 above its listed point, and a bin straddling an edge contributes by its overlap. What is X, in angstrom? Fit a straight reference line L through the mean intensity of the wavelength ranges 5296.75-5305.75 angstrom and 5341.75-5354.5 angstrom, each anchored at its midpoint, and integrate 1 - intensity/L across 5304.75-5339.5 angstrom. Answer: 0.5 angstrom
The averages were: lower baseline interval 1.79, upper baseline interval 1.83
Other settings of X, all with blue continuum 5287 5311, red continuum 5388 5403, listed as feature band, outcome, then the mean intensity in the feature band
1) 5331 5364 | -0.17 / 1.81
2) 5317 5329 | 0.51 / 1.74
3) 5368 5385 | -0.15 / 1.8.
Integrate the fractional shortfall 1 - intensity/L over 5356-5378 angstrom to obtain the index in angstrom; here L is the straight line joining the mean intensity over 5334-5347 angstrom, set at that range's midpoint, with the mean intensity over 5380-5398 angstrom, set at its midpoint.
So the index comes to -0.5 angstrom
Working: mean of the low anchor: 1.77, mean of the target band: 1.83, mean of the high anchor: 1.81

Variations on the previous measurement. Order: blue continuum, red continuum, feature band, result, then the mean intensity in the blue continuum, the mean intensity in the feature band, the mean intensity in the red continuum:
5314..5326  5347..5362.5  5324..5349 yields 1.1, 1.77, 1.74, 1.87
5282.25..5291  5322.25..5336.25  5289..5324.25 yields -0.8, 1.84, 1.82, 1.7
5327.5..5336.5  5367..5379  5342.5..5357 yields -1.0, 1.7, 1.86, 1.8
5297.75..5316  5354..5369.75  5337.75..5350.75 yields 0.6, 1.86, 1.78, 1.87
